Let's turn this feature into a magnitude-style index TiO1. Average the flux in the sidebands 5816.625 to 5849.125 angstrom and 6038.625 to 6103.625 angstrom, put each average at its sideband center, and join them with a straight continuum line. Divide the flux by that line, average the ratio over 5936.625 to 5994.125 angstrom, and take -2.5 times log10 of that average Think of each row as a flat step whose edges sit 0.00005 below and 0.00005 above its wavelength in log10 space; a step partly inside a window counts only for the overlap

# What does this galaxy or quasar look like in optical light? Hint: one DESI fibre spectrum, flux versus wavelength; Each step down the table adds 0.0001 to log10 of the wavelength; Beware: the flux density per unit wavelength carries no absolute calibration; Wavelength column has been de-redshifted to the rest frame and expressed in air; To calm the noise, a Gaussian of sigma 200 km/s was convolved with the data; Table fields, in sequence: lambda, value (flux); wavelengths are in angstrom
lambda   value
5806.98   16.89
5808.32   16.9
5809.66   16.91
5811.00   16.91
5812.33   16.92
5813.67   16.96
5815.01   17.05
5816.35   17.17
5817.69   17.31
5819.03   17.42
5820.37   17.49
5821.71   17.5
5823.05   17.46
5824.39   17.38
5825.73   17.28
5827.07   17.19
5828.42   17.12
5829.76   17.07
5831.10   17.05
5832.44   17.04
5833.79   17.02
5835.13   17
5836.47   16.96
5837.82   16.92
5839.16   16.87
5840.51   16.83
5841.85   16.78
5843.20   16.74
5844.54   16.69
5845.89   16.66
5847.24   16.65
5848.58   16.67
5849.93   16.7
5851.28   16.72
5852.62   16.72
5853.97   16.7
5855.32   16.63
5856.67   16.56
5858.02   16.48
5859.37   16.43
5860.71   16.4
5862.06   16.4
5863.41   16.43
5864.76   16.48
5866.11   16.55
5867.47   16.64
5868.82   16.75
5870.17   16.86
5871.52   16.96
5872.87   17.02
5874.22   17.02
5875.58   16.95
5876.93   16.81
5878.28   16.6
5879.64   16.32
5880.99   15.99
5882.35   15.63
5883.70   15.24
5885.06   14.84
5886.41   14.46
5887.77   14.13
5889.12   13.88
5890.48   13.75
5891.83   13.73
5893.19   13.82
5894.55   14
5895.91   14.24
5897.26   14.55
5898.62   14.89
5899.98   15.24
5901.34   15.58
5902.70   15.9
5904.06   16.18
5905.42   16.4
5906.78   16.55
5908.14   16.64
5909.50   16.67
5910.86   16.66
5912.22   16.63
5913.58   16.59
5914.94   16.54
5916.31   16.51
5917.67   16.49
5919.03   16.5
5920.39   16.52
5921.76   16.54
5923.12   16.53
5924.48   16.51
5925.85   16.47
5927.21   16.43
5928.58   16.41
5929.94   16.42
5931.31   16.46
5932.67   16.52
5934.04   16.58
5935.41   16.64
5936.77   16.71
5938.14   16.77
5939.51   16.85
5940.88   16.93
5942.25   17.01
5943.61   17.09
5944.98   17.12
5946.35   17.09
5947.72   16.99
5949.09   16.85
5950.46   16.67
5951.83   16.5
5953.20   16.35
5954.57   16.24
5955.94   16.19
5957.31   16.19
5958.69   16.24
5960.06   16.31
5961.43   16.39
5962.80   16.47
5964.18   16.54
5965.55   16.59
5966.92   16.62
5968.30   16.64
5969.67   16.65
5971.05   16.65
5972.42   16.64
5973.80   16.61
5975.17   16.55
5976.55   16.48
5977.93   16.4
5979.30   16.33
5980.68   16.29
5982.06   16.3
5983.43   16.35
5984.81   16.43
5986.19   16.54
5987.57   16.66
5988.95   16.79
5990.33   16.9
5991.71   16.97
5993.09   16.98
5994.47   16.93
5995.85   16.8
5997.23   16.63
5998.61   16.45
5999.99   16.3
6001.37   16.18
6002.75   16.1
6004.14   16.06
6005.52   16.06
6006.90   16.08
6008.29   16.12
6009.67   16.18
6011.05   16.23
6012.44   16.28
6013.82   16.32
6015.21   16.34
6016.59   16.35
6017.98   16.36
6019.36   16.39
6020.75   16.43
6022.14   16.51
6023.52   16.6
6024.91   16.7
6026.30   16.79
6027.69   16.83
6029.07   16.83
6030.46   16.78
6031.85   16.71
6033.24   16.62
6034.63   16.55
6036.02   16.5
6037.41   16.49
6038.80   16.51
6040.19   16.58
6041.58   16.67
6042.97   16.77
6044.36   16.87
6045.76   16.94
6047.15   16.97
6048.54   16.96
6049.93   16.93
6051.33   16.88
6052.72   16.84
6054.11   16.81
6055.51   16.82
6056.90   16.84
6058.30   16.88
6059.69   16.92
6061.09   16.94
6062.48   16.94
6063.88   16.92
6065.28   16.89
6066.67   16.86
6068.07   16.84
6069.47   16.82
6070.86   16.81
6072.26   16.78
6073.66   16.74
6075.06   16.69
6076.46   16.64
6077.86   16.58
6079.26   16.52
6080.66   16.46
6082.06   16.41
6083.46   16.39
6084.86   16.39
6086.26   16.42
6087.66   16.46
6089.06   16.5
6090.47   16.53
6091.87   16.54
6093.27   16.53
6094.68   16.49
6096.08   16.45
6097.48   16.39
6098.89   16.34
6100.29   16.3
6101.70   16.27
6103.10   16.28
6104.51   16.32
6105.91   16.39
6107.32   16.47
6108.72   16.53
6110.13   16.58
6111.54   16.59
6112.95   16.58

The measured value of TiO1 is 0.01 mag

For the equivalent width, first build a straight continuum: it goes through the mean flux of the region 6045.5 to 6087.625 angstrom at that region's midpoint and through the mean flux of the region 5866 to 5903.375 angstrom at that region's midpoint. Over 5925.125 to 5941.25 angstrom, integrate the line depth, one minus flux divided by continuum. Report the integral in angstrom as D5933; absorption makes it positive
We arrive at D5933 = -0.8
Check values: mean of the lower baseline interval 15.5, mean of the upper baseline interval 16.8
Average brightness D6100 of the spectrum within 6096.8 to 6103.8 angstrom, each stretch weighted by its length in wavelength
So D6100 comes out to 16.3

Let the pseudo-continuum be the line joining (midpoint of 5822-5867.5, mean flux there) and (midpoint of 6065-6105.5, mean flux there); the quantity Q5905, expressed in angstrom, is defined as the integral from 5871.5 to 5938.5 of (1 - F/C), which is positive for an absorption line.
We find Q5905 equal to 3.2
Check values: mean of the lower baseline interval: 16.8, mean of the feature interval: 15.9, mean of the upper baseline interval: 16.5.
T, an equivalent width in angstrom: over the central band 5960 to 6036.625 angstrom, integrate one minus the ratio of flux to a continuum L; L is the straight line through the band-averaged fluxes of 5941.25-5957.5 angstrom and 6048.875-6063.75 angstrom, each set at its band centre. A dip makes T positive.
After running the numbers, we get 1.33 angstrom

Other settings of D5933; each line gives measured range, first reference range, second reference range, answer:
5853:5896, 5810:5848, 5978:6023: 2.62 angstrom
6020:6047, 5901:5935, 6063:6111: -0.25 angstrom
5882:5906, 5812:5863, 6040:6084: 2.98 angstrom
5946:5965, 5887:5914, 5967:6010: -0.54 angstrom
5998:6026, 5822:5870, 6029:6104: 0.65 angstrom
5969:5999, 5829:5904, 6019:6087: -0.21 angstrom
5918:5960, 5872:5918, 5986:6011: -1.57 angstrom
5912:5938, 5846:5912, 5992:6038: -0.64 angstrom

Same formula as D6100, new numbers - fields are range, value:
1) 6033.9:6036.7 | 16.5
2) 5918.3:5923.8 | 16.5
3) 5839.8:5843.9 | 16.8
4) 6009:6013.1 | 16.2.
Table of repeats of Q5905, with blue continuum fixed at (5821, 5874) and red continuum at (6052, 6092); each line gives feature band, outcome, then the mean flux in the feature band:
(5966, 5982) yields 0.2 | 16.5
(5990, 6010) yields 0.4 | 16.4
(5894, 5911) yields 1.2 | 15.6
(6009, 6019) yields 0.3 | 16.3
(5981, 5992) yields 0.1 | 16.6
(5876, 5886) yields 0.5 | 15.9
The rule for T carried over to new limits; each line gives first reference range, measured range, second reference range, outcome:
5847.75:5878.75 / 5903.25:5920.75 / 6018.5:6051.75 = 0.2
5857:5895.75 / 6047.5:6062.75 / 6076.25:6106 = -0.5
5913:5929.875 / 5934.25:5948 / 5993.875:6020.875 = -0.4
